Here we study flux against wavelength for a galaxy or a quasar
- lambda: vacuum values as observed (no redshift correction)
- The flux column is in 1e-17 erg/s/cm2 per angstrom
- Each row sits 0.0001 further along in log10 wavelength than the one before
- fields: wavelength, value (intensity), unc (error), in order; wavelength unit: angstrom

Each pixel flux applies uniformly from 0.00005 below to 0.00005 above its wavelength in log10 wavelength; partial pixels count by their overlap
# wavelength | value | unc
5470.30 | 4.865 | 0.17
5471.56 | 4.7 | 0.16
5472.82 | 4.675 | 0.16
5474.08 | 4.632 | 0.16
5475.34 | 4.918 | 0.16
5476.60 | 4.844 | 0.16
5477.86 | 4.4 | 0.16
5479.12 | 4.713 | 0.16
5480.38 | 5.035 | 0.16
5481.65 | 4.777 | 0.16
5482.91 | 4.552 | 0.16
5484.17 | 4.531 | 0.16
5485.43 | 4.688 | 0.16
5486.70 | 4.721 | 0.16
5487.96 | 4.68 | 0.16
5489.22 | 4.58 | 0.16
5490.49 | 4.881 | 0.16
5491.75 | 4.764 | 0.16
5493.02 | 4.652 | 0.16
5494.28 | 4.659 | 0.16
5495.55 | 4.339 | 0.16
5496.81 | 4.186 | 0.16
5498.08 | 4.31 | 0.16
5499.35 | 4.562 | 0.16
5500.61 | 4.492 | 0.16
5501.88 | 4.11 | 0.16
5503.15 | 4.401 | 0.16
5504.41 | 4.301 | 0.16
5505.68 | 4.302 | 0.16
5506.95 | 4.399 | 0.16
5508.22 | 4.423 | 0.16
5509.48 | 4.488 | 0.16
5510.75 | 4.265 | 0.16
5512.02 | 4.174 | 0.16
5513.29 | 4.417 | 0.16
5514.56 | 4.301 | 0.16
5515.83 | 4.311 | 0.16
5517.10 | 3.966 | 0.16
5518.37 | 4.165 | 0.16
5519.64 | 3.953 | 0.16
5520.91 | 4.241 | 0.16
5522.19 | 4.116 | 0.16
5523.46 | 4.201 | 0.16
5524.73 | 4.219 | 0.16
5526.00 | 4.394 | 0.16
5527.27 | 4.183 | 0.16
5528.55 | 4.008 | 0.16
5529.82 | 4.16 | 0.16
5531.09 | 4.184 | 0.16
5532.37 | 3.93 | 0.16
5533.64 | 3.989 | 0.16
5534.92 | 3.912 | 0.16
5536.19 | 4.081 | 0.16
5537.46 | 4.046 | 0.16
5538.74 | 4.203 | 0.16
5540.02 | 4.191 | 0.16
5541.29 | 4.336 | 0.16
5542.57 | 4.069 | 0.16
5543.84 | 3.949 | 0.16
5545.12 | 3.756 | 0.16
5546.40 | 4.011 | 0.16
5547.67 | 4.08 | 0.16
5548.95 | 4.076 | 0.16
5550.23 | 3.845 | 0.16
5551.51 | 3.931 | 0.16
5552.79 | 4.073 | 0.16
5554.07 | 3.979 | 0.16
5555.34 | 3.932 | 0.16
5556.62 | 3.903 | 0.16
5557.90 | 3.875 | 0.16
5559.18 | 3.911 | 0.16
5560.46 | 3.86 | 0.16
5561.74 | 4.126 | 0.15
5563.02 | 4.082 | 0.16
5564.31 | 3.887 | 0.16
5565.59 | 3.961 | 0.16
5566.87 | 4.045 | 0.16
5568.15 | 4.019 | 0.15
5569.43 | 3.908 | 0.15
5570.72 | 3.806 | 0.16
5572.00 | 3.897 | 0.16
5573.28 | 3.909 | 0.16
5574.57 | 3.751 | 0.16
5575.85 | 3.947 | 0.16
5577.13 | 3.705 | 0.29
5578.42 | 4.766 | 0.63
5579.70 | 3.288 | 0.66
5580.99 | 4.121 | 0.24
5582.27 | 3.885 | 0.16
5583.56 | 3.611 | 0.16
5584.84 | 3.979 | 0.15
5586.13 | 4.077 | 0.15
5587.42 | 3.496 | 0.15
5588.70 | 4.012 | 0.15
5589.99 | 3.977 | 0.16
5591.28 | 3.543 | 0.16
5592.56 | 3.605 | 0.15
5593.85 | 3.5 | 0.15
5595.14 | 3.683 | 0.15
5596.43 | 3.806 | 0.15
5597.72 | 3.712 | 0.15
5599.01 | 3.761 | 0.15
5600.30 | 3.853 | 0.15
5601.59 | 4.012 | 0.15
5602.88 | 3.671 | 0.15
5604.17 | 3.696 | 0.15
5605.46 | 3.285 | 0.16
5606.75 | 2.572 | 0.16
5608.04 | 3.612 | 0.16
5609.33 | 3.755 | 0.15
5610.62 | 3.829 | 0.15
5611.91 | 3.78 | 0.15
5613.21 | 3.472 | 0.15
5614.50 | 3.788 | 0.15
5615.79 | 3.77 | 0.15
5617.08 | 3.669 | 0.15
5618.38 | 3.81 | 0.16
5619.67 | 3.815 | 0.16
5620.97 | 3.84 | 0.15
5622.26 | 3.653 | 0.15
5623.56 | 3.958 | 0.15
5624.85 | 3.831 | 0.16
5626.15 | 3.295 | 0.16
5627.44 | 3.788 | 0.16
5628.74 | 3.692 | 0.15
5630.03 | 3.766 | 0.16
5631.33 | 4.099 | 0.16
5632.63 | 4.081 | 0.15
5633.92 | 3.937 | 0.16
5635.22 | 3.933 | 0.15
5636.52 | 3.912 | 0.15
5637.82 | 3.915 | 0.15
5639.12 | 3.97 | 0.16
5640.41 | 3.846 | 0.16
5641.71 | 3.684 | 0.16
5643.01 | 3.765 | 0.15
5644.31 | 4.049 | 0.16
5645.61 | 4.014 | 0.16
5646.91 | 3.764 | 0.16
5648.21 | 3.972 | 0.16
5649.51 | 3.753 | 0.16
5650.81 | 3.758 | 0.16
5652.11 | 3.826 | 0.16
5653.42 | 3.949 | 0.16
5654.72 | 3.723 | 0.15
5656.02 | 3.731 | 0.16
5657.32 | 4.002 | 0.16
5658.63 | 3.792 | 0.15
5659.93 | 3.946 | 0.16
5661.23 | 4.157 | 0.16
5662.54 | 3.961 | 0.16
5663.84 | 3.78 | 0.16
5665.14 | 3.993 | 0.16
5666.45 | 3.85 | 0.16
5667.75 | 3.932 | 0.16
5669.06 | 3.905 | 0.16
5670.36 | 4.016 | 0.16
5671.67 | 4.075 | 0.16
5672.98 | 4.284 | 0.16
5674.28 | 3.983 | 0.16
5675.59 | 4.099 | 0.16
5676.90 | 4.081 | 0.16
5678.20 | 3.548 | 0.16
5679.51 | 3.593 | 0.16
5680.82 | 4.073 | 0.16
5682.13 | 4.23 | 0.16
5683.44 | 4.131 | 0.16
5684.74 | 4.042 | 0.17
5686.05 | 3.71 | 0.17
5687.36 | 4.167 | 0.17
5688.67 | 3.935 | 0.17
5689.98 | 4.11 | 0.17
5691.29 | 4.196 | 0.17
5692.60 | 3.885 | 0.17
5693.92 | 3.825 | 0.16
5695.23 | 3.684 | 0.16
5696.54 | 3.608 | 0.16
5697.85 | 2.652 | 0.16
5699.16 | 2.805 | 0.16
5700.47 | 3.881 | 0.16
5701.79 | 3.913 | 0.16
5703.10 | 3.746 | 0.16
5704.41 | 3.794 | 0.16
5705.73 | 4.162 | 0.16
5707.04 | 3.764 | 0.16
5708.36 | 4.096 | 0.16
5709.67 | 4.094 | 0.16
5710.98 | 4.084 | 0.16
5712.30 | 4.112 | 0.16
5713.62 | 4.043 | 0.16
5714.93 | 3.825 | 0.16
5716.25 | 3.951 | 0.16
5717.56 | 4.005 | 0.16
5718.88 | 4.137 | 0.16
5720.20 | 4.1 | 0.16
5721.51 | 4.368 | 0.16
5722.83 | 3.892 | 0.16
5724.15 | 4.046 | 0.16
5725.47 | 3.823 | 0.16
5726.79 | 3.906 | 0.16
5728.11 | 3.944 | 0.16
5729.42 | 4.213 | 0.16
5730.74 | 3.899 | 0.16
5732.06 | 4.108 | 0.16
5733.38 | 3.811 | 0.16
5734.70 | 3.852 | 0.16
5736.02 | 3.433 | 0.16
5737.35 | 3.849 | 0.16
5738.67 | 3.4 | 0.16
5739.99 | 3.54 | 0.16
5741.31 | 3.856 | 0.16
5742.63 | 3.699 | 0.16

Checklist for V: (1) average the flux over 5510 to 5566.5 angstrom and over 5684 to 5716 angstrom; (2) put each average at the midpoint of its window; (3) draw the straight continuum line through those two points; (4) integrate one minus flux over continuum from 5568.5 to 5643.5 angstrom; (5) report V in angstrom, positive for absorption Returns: 3.7 angstrom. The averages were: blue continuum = 4.07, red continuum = 3.84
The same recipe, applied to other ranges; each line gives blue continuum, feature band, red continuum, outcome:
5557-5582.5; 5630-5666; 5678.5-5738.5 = 0.1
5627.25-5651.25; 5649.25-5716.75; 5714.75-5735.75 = 0.8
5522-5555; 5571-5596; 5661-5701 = 1.1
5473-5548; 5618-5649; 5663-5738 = 1.6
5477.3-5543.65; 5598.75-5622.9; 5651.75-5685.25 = 2.5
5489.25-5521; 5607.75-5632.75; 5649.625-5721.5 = 1.9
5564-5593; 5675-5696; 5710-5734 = 0.1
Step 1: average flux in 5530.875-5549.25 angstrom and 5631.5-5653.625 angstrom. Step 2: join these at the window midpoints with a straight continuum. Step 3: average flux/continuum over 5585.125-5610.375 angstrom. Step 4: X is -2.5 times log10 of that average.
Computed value 0.08 mag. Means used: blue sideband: 4.05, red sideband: 3.89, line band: 3.67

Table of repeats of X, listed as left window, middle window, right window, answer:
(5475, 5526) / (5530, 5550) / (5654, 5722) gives 0.07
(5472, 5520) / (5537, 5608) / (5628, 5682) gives 0.09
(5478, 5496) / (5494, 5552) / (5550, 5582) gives 0.04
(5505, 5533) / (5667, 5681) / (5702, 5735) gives 0.02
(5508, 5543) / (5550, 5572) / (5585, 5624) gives 0.00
